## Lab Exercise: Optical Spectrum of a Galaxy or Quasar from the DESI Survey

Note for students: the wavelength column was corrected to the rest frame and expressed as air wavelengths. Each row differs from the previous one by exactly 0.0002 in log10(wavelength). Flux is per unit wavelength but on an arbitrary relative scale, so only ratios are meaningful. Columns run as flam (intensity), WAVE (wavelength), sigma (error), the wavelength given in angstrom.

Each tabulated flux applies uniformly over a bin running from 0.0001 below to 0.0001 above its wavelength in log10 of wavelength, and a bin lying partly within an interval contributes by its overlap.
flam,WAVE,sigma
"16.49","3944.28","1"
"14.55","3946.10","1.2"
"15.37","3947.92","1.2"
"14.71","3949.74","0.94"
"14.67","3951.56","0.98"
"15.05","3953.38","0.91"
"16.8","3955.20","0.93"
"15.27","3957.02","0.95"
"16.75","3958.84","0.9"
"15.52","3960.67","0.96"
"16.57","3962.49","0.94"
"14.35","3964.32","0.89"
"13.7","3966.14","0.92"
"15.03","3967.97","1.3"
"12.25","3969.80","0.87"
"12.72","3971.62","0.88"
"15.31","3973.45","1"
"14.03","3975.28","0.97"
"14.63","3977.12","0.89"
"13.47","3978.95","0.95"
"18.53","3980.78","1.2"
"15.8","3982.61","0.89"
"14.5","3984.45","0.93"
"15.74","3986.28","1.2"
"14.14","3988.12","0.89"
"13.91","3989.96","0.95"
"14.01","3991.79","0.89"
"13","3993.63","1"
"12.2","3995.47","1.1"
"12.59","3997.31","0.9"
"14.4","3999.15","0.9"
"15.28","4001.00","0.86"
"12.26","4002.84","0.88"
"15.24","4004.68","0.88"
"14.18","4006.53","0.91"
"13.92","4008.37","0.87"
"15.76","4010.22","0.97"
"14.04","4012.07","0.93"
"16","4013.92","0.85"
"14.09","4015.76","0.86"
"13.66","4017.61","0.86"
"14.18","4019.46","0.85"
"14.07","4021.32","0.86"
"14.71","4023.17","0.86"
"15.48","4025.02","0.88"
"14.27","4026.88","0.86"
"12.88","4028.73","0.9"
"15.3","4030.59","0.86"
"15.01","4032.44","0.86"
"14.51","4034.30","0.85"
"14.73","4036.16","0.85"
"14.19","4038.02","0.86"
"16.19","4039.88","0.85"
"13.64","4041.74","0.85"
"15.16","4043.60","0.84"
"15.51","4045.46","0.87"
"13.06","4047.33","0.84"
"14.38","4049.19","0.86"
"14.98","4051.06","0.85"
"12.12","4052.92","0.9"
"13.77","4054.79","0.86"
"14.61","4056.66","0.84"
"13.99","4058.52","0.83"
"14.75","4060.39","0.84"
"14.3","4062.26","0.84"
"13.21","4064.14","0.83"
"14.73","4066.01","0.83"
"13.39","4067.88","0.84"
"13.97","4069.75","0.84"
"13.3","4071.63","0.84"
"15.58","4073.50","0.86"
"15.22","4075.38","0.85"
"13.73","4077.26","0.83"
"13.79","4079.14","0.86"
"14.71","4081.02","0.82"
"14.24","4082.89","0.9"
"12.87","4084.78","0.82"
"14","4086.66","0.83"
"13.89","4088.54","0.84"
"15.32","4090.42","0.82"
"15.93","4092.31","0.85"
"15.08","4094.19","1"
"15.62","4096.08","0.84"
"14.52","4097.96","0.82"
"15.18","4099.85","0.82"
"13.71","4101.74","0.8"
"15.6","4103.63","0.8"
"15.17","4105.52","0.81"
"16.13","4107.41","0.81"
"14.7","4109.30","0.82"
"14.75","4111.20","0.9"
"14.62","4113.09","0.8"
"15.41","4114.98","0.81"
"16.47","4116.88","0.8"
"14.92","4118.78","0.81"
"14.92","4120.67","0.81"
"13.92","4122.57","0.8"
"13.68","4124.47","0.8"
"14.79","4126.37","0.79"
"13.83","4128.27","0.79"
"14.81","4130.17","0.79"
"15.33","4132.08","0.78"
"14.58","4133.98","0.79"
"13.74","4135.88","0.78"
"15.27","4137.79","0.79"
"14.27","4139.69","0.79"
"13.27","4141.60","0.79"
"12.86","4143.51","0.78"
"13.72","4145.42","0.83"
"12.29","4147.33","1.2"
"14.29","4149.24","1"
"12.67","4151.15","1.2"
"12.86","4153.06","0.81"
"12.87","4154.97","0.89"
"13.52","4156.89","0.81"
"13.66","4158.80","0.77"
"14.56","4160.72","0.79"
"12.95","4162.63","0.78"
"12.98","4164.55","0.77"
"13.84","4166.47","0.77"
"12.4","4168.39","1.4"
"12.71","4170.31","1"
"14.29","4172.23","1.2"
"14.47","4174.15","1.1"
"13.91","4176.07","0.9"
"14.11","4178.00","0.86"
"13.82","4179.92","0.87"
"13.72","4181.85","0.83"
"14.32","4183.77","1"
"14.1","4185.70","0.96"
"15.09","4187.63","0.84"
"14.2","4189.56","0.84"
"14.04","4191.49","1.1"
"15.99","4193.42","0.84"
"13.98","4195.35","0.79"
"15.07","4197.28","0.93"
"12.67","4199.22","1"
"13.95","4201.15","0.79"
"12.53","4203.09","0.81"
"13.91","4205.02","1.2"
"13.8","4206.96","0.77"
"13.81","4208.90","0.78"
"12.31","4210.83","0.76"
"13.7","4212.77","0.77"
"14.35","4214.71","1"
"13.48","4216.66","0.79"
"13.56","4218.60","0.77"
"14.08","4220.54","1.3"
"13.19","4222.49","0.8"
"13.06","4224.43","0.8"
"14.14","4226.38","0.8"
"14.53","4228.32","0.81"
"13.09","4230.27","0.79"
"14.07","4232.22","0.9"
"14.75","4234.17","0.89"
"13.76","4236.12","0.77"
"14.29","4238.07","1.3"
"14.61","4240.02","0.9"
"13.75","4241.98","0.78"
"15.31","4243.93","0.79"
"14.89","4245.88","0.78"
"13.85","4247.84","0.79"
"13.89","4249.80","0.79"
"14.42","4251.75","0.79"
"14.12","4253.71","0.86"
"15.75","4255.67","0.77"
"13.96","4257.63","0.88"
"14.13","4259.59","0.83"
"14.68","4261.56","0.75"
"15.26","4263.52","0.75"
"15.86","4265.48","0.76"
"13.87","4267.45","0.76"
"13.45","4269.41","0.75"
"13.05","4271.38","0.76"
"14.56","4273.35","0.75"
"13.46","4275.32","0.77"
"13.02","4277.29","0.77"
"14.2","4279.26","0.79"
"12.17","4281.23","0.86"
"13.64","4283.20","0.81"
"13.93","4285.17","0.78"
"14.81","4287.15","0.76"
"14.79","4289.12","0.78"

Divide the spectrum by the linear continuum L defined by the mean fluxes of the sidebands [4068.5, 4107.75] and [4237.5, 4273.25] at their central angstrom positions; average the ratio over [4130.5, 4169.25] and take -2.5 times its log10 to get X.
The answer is 0.07 mag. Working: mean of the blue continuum 14.6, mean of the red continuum 14.4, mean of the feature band 13.6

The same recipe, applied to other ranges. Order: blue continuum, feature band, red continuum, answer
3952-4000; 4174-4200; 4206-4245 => -0.019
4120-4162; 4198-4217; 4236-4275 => 0.055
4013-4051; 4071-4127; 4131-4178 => -0.051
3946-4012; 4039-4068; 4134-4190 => -0.002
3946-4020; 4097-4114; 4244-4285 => -0.040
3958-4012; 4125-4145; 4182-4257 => -0.003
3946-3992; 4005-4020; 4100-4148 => 0.022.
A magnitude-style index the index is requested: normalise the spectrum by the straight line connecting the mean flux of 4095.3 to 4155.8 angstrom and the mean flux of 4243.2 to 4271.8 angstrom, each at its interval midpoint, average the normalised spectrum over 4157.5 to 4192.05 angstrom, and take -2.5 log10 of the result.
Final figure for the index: 0.045 mag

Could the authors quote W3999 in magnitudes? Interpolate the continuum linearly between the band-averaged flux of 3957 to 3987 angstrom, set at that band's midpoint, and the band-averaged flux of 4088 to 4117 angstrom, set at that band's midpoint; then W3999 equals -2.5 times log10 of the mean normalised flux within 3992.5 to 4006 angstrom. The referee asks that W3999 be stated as 0.106 mag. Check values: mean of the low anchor 14.9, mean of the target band 13.6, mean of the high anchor 15.1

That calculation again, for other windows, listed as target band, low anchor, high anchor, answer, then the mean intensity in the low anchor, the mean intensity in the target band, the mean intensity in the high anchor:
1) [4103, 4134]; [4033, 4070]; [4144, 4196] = -0.071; 14.3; 14.9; 13.7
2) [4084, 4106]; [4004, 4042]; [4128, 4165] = -0.050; 14.6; 14.7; 13.7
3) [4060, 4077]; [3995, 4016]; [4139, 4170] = -0.032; 14.2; 14.2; 13.3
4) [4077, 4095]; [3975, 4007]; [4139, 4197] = -0.028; 14.3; 14.4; 13.7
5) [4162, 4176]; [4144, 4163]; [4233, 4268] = 0.009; 13.3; 13.4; 14.5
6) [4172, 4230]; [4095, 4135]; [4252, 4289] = 0.042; 14.9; 13.9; 14.1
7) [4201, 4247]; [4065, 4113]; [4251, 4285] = 0.026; 14.6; 13.9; 14.1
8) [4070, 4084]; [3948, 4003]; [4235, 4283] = 0.010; 14.6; 14.3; 14.2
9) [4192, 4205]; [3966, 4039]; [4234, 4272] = 0.027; 14.4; 14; 14.4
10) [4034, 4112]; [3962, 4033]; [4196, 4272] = -0.016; 14.4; 14.5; 14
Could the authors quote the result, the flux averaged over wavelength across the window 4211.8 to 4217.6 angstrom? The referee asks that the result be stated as 13.8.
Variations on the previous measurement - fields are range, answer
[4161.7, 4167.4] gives 13.2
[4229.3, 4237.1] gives 13.9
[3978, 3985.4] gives 15.6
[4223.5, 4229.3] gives 13.9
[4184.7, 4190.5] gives 14.4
